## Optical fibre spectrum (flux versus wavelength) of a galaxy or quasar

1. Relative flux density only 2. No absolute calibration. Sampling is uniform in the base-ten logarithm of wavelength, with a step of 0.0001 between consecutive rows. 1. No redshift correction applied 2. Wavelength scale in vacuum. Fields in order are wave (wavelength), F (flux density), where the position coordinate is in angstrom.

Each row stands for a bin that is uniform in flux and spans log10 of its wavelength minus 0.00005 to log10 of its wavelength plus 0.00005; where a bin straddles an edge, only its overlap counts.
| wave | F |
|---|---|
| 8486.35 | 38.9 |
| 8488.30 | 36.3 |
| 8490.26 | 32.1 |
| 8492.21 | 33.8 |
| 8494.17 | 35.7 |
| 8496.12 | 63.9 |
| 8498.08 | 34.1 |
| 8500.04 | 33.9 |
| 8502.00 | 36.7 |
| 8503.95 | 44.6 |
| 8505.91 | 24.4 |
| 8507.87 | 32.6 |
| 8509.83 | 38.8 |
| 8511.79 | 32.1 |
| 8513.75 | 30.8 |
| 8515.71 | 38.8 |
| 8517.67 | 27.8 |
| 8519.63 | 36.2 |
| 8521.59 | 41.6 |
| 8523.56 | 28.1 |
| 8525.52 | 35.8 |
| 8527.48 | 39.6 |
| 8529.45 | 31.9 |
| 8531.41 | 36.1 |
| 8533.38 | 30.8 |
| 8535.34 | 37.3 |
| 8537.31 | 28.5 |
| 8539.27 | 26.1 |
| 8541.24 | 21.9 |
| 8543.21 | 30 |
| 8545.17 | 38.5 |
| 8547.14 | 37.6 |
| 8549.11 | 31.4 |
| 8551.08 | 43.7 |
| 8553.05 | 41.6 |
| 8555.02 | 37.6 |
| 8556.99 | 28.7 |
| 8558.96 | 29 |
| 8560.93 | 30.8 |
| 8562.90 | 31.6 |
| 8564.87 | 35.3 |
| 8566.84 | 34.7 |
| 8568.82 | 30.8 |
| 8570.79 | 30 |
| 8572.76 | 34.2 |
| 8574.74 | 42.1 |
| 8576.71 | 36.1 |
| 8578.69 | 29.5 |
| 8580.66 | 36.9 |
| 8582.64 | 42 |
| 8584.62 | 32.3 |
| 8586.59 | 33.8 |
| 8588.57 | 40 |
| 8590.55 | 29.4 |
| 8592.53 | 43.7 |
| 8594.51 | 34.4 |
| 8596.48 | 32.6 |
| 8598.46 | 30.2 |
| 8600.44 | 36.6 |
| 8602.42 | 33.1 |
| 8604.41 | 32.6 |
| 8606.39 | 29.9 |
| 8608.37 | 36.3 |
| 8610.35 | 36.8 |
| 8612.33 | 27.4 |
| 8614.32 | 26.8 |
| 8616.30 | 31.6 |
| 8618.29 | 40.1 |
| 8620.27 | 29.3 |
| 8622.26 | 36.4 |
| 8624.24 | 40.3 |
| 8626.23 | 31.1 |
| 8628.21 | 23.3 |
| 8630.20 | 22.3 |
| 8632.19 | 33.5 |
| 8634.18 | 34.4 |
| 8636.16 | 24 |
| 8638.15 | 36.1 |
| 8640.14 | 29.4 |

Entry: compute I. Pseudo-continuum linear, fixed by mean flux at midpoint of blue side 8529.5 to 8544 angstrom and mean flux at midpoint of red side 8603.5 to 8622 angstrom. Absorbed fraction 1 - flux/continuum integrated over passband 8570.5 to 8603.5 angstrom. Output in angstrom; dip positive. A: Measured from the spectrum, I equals -3.7 angstrom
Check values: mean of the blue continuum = 30.2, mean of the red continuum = 32.5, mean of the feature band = 35.2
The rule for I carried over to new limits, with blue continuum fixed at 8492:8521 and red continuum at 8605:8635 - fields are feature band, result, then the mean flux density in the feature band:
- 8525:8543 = 1.81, 31.8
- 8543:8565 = -0.14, 34.8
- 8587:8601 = -0.93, 35.2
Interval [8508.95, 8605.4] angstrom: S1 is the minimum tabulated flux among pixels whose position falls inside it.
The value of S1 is 21.9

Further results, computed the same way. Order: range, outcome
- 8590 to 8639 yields 22.3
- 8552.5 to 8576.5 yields 28.7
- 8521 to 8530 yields 28.1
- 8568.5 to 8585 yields 29.5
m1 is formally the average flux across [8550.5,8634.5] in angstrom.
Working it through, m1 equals 33.7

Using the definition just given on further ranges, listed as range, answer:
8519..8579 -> 33.8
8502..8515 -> 34.2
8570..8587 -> 35.3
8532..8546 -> 30.5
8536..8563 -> 32.7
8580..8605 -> 35.2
